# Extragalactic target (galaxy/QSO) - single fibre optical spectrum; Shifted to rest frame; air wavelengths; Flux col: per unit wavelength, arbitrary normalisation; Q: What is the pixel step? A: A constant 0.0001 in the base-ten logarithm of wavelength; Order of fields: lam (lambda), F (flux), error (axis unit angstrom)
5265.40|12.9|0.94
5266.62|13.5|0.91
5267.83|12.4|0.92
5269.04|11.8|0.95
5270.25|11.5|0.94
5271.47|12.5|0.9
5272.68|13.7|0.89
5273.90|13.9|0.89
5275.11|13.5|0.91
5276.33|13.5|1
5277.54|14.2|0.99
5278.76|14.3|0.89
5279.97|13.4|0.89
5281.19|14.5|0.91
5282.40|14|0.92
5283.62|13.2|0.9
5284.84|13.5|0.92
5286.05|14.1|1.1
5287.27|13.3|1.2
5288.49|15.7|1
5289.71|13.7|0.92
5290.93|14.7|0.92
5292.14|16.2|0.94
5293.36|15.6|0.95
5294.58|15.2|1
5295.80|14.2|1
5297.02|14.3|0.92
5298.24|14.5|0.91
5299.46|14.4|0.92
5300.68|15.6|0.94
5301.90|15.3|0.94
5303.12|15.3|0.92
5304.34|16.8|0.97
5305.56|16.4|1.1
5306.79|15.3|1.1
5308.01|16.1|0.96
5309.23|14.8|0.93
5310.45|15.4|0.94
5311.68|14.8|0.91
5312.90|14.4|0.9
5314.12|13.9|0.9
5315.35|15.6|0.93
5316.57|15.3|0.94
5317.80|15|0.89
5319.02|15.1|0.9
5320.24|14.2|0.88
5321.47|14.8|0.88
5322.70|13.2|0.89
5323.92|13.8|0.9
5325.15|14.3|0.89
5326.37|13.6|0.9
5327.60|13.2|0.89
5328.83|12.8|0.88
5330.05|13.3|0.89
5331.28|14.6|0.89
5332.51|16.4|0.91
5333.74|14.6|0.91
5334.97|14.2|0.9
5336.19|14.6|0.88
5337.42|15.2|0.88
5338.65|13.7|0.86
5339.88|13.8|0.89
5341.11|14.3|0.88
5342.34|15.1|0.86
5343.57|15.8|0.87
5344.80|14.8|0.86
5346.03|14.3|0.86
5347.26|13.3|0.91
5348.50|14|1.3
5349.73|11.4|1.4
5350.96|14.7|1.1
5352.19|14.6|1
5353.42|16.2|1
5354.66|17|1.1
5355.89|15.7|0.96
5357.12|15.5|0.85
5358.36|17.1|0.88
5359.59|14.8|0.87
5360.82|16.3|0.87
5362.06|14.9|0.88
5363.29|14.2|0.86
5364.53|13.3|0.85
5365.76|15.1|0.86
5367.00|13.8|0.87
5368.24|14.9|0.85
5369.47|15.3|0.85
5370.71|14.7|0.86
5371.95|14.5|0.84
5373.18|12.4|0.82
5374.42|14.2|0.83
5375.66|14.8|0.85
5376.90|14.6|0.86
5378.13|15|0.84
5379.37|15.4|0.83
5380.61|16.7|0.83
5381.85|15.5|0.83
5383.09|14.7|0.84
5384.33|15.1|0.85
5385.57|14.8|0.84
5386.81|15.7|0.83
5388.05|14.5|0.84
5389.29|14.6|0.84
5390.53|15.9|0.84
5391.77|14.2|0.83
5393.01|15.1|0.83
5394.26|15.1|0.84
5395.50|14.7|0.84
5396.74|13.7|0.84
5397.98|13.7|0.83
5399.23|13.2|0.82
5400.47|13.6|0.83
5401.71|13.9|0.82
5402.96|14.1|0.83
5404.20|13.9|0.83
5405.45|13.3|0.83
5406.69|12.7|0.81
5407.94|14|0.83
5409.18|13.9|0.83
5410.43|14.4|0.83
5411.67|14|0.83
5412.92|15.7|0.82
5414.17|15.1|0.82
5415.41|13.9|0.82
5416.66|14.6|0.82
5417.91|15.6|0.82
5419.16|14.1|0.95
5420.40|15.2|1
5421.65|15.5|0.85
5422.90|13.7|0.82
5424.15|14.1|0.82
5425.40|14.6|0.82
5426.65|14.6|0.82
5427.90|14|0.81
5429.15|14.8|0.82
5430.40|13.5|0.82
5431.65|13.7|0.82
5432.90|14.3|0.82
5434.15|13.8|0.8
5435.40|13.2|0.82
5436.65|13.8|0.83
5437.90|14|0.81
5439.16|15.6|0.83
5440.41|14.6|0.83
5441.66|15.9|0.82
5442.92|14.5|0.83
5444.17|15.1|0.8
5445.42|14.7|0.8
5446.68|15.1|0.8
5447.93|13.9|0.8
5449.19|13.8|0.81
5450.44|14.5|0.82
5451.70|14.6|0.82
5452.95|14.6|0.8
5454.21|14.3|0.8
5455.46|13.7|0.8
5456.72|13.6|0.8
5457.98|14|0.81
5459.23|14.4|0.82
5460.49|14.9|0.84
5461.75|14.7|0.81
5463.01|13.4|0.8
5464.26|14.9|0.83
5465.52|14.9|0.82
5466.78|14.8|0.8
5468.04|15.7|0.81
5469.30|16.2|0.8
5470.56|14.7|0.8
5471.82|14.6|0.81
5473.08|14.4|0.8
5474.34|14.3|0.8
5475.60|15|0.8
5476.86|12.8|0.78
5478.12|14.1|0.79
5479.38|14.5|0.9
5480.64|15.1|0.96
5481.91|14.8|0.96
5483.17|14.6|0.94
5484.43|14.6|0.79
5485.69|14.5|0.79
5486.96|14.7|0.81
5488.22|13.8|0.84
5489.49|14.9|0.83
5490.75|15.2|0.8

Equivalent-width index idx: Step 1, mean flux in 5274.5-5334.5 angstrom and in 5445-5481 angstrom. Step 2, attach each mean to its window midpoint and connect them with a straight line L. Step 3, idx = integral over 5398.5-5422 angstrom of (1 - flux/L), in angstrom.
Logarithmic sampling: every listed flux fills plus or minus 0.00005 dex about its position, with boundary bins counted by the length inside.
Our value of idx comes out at 0.5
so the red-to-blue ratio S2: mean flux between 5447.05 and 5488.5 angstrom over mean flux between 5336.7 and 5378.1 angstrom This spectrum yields 0.99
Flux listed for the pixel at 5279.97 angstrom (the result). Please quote 13.4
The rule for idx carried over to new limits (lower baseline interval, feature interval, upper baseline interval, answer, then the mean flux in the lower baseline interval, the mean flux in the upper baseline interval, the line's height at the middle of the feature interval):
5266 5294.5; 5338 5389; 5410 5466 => -2.4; 13.8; 14.4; 14.1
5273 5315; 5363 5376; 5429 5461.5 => 0.2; 14.6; 14.3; 14.5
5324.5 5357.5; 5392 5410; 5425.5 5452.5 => 0.6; 14.5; 14.4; 14.4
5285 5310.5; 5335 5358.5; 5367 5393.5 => 0.3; 15.1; 14.9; 14.9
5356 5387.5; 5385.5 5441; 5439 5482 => 1.7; 14.9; 14.6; 14.8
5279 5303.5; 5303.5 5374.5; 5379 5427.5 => -0.8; 14.5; 14.5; 14.5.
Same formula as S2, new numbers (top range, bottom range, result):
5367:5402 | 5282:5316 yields 0.99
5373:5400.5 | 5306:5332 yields 1.02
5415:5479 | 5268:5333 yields 1.01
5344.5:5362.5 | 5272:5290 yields 1.08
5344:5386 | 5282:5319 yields 0.99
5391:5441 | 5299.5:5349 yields 0.97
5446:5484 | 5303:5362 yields 0.98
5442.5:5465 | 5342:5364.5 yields 0.96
